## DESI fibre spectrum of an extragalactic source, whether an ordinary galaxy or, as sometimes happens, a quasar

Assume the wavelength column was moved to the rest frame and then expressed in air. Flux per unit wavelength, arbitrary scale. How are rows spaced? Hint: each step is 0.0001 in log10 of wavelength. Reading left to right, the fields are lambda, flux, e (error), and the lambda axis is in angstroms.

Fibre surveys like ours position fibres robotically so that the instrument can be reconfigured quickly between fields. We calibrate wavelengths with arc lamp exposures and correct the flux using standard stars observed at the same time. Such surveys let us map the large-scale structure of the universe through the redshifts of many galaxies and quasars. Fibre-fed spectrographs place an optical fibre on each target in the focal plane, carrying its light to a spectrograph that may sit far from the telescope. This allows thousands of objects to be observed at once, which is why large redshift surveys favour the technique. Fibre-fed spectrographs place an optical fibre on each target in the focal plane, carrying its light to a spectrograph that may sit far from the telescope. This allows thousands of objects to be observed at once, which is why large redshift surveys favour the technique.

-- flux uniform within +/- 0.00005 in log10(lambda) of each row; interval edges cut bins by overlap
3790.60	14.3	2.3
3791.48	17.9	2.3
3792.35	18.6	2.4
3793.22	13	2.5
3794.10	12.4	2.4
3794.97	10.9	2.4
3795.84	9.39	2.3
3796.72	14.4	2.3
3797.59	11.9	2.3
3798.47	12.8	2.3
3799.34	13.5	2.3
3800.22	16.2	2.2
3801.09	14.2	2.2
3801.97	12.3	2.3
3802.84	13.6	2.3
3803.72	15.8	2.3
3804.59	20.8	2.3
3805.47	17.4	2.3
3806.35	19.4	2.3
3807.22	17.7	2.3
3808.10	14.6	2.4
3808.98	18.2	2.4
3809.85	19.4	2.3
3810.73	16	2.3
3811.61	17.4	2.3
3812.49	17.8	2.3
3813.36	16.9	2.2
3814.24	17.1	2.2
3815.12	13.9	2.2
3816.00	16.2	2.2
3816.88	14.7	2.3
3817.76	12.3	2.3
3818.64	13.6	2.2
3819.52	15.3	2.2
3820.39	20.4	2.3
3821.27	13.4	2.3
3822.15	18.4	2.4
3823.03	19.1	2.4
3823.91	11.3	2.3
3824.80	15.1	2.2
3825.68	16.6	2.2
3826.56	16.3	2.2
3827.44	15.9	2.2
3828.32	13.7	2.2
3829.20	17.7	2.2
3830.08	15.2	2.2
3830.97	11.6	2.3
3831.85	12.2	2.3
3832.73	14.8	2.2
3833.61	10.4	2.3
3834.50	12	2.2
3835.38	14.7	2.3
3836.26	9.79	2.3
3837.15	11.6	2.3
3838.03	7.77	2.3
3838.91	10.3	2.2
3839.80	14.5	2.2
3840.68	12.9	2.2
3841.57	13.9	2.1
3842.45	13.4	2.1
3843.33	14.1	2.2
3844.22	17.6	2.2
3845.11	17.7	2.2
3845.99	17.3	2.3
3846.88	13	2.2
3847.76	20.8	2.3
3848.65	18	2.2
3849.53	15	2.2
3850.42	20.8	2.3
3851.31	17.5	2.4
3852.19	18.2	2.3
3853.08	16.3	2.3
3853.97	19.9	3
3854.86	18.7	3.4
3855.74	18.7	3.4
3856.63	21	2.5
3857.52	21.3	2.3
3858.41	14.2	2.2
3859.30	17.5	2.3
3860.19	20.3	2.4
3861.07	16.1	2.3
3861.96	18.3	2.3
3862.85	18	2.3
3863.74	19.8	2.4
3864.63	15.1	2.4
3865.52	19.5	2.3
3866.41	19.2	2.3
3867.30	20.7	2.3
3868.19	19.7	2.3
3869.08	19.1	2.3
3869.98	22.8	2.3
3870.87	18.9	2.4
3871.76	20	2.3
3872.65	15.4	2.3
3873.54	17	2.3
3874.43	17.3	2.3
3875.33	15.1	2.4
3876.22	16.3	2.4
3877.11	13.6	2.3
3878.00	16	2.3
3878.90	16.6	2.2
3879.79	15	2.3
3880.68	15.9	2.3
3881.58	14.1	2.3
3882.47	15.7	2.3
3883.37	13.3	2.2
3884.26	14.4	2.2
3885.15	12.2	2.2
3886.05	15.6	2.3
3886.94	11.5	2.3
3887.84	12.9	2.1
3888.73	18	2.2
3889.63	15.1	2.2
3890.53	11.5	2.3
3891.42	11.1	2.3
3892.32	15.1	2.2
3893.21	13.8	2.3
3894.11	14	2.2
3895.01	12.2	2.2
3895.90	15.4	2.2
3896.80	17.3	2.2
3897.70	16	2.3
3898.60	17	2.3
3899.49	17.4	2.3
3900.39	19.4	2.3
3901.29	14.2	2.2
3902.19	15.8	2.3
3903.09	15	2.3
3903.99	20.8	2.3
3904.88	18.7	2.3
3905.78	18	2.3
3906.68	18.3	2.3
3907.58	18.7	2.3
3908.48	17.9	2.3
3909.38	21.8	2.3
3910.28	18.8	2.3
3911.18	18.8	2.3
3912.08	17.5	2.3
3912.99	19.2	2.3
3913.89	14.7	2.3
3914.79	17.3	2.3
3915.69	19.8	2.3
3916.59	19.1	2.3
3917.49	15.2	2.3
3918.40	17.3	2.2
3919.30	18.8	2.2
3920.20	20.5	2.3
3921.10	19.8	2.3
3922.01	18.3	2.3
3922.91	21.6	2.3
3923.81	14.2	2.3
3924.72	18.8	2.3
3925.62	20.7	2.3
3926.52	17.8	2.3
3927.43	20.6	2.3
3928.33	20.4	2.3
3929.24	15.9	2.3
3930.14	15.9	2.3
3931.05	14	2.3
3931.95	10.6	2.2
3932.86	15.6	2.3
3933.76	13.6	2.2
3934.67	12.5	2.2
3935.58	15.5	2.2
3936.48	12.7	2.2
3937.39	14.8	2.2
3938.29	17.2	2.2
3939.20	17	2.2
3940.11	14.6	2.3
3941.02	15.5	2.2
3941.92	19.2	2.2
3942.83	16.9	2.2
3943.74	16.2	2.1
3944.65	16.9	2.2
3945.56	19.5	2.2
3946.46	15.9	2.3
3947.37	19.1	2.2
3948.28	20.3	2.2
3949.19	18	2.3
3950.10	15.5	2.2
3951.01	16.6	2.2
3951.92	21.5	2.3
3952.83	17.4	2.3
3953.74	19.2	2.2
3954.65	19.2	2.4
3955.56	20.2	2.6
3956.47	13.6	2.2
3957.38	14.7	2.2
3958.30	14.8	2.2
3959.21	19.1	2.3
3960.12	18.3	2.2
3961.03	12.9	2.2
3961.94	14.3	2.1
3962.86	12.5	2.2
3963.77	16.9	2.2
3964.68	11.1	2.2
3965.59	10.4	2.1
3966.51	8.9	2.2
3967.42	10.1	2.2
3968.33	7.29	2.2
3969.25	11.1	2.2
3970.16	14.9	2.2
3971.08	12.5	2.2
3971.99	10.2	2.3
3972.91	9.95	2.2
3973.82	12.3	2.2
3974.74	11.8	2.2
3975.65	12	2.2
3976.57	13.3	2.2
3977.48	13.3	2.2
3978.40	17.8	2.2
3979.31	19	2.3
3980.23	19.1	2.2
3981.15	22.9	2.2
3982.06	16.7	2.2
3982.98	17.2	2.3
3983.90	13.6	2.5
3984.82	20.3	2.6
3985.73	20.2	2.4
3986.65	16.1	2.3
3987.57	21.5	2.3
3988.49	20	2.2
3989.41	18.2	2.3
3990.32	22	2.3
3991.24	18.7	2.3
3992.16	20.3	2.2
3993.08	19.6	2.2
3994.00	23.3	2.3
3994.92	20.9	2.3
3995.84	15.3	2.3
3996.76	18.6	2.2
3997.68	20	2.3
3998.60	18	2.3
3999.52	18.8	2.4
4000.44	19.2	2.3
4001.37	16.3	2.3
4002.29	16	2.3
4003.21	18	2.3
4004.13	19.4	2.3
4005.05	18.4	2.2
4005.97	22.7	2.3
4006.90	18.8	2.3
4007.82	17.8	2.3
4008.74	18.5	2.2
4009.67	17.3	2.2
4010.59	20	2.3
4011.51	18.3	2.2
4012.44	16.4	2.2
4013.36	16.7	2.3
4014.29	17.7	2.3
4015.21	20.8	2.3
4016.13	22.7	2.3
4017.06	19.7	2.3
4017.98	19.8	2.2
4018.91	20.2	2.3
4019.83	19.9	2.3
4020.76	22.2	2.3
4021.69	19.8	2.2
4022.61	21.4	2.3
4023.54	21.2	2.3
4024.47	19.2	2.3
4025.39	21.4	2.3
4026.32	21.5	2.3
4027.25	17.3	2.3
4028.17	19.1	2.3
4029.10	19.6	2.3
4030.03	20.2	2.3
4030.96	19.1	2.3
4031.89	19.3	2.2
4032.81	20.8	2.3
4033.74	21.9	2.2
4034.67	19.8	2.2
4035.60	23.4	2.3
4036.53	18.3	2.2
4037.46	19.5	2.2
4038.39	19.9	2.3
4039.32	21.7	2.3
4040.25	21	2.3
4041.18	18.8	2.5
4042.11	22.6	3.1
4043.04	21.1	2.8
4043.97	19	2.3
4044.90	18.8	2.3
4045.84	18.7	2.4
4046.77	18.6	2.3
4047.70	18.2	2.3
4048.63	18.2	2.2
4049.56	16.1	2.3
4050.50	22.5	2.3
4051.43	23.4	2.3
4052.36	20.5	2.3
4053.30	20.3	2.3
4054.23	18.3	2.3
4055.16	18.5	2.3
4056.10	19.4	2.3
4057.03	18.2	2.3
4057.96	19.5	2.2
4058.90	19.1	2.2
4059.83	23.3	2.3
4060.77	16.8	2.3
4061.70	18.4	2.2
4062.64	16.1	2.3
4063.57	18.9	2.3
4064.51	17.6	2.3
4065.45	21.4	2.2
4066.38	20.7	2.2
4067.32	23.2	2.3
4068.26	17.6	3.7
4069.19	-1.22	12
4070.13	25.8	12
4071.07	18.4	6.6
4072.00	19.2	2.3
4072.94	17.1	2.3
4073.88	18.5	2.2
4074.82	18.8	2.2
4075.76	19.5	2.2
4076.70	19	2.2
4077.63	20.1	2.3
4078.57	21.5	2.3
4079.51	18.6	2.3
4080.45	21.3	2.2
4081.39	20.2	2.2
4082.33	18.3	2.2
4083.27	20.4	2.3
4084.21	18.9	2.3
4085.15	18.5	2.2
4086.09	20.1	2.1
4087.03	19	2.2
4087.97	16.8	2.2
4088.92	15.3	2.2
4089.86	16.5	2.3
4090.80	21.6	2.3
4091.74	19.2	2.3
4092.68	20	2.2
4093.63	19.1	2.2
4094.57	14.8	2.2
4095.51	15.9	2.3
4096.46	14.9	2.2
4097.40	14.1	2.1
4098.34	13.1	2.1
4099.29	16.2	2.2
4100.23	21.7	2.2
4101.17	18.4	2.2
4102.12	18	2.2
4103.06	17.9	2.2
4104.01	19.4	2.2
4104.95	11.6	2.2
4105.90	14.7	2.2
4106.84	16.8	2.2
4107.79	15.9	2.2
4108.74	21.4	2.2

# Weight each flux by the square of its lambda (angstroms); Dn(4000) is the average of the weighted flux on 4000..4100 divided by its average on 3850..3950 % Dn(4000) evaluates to 1.21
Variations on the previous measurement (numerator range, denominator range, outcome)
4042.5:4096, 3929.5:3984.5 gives 1.31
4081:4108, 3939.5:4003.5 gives 1.13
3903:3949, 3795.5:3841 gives 1.25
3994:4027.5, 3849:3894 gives 1.23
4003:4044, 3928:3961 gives 1.25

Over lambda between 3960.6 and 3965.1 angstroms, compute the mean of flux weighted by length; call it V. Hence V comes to 13.6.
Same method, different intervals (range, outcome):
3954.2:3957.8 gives 17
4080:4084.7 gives 19.8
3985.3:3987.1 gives 18.1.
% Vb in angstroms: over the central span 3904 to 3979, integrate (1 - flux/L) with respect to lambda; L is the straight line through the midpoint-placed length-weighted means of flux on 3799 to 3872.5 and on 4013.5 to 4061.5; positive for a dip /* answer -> 8.2 angstroms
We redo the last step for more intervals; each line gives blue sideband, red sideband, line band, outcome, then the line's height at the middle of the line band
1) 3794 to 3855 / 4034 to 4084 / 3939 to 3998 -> 4.4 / 17.7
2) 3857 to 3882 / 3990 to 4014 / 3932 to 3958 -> 2.3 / 18.3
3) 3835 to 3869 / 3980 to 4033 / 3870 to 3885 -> 1.0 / 17.1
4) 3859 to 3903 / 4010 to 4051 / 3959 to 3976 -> 5.5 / 18.3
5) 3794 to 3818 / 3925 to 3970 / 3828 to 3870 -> -2.1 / 15.5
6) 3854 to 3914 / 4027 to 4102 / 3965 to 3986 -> 4.5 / 17.9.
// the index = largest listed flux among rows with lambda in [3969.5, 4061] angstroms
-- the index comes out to 23.4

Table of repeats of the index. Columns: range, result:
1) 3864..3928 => 22.8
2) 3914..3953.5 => 21.6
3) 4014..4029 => 22.7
